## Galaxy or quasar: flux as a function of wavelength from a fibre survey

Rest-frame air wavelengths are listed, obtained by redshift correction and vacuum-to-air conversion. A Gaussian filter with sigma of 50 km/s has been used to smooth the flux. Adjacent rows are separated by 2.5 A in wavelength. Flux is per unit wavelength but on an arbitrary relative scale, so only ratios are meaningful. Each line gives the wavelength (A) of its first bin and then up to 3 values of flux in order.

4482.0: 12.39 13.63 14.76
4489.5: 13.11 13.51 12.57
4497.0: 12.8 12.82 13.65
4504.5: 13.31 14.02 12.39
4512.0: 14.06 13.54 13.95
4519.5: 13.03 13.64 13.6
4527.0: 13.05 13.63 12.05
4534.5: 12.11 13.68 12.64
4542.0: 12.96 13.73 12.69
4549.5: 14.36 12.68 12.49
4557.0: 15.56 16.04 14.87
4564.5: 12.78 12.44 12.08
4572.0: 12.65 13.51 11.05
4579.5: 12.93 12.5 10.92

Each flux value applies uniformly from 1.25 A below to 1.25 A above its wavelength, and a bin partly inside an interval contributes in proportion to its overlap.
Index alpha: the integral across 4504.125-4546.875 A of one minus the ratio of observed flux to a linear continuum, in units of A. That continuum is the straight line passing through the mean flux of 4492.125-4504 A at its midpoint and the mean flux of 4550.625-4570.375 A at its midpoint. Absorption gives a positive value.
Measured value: 0.2 A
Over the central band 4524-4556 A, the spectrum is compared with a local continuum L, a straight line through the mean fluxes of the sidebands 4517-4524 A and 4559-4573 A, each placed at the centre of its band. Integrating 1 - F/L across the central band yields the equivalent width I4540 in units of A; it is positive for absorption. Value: 0.9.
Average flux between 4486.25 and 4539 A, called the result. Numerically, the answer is 13.3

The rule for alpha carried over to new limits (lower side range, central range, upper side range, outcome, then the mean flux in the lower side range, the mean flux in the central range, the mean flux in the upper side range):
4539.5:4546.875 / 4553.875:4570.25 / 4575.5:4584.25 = -1.6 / 13.1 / 13.9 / 12.1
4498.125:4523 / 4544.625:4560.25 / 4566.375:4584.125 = -1.4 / 13.4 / 13.9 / 12.4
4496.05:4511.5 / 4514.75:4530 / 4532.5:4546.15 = -0.5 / 13.2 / 13.5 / 13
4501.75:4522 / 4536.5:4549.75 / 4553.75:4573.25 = 0.3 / 13.5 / 13.2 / 13.6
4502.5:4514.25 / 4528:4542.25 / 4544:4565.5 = 0.9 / 13.5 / 12.8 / 13.9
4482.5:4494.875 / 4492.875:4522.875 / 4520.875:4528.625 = 0.4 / 13.5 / 13.3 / 13.4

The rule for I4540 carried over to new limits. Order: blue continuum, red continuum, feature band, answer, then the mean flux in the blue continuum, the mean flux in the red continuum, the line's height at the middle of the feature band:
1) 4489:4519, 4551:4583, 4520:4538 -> 0.23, 13.3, 13.2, 13.3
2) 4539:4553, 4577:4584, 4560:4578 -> -0.52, 13.2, 12.2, 12.6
